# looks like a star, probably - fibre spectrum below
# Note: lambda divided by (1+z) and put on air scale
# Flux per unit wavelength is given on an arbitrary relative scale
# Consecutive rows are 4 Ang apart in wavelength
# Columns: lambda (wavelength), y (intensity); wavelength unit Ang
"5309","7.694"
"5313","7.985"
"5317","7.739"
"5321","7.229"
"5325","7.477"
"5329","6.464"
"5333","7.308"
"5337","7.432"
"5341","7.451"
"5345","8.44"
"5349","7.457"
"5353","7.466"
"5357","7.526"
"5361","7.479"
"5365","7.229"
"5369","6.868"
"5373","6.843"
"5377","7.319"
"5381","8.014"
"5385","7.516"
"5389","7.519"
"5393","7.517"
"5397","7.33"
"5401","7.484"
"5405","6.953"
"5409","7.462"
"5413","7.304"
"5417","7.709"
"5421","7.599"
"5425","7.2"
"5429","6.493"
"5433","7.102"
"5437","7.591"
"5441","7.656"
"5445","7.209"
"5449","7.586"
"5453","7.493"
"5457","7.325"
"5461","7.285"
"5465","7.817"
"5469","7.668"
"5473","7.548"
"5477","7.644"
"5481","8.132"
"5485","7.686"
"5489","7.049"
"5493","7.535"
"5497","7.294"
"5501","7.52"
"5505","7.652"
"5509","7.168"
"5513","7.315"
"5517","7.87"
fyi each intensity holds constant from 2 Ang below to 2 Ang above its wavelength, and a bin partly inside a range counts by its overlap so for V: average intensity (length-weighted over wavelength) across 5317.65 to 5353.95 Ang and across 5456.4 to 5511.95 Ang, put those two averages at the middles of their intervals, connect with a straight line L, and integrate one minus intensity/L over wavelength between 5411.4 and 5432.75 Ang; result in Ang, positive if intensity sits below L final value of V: 0.7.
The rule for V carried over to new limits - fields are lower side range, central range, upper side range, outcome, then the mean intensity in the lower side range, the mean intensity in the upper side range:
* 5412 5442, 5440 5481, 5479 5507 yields -0.61 Ang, 7.32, 7.55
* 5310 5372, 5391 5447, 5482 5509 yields 0.88 Ang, 7.43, 7.46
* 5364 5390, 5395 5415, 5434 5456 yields 0.22 Ang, 7.33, 7.48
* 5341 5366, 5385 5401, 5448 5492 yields 0.26 Ang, 7.6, 7.57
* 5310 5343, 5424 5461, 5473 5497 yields 1.14 Ang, 7.39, 7.58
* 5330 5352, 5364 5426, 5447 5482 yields 1.66 Ang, 7.56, 7.6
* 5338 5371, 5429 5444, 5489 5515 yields 0.25 Ang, 7.49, 7.39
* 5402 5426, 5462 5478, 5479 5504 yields -0.32 Ang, 7.38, 7.54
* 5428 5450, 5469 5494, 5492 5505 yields -0.62 Ang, 7.29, 7.47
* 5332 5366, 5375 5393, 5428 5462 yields -0.28 Ang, 7.55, 7.33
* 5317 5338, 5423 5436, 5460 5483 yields 1.00 Ang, 7.22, 7.7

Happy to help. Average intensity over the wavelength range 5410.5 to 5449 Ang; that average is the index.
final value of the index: 7.33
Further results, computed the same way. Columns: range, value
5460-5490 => 7.63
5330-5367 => 7.5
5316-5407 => 7.39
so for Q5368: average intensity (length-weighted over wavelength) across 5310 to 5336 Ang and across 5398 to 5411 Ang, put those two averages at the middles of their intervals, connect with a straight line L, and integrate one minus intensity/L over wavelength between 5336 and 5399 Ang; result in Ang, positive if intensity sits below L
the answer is -1.1 Ang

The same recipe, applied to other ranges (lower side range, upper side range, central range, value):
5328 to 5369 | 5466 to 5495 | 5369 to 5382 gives 0.3 Ang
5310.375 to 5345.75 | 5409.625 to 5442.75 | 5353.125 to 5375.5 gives 0.6 Ang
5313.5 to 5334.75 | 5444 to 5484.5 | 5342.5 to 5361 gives -0.8 Ang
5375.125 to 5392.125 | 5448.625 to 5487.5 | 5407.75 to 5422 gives 0.2 Ang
